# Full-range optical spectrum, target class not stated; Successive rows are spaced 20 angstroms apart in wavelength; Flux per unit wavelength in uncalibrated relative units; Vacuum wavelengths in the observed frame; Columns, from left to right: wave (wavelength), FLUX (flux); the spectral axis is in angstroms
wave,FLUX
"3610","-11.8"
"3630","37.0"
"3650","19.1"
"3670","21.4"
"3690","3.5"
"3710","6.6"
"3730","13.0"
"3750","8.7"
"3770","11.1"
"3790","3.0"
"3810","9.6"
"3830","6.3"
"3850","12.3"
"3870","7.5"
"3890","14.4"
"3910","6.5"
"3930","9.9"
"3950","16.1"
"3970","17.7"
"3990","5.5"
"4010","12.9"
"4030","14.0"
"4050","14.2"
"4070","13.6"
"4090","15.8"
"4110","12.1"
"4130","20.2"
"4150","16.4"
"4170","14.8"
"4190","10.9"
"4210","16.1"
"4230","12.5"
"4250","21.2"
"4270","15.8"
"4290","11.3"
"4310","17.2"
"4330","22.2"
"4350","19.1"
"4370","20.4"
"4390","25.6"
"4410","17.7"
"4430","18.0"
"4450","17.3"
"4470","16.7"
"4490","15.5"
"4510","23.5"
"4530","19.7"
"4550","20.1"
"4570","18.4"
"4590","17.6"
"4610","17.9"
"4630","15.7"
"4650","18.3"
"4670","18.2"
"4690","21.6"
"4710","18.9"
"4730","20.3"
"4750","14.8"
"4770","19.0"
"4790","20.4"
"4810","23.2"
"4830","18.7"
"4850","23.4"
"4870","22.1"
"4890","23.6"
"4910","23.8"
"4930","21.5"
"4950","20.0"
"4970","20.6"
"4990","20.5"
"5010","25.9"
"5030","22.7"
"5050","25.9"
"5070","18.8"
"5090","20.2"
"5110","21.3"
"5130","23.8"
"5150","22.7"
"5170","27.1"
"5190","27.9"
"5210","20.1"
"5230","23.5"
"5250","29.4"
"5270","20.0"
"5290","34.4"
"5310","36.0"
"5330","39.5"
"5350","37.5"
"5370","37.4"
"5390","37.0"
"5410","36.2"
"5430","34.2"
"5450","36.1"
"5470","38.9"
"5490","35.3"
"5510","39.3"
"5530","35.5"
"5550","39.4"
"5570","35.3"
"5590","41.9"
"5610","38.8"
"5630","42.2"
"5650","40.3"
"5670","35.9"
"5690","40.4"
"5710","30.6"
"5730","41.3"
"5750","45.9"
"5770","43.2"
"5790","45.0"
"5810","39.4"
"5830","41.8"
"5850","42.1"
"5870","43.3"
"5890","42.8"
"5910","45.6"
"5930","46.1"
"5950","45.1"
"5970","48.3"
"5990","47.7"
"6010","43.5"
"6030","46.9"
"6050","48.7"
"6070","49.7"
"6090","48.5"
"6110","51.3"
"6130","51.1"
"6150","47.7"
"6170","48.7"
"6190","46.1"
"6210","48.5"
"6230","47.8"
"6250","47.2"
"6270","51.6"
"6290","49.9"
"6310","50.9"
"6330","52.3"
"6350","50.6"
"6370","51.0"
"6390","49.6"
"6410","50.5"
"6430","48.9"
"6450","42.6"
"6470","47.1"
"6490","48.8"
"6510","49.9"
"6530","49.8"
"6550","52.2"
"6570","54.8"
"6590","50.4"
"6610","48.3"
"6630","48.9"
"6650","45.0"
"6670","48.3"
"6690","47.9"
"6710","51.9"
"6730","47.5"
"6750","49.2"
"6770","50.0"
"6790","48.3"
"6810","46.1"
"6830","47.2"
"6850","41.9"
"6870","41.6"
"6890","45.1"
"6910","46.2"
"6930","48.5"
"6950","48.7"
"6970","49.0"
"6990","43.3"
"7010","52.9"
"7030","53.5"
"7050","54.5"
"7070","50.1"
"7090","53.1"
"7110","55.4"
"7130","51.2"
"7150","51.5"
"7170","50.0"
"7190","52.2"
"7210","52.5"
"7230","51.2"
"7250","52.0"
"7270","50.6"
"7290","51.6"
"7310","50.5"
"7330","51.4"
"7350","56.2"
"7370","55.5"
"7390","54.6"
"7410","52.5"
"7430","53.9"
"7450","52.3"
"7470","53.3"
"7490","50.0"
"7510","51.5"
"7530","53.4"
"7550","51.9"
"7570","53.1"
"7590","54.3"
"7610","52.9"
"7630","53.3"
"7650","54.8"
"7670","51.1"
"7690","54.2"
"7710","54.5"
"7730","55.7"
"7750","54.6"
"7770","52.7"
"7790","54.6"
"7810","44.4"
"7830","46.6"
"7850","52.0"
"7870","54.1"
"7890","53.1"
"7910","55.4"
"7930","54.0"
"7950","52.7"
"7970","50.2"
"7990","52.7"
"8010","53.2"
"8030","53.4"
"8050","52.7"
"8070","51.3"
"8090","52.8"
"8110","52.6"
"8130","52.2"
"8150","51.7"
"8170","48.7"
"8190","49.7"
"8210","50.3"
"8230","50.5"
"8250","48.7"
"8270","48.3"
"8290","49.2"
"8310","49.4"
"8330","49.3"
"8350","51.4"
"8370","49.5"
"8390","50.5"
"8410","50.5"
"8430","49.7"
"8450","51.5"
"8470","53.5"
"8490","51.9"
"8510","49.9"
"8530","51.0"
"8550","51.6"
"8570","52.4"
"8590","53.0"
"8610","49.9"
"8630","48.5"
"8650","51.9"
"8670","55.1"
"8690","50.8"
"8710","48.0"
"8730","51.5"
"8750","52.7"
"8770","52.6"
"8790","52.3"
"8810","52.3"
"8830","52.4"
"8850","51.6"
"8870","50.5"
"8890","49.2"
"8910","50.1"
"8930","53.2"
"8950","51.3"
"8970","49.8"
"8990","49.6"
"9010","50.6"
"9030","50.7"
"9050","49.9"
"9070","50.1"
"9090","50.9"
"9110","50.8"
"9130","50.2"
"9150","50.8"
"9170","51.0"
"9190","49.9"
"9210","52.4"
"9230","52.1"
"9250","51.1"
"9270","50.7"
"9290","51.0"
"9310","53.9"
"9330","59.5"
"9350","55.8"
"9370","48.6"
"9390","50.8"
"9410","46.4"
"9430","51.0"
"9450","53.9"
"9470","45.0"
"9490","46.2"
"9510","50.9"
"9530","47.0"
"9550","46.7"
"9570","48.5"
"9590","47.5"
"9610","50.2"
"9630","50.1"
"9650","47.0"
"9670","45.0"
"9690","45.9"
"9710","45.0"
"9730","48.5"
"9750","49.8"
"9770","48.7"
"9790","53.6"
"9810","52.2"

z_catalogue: 0.326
